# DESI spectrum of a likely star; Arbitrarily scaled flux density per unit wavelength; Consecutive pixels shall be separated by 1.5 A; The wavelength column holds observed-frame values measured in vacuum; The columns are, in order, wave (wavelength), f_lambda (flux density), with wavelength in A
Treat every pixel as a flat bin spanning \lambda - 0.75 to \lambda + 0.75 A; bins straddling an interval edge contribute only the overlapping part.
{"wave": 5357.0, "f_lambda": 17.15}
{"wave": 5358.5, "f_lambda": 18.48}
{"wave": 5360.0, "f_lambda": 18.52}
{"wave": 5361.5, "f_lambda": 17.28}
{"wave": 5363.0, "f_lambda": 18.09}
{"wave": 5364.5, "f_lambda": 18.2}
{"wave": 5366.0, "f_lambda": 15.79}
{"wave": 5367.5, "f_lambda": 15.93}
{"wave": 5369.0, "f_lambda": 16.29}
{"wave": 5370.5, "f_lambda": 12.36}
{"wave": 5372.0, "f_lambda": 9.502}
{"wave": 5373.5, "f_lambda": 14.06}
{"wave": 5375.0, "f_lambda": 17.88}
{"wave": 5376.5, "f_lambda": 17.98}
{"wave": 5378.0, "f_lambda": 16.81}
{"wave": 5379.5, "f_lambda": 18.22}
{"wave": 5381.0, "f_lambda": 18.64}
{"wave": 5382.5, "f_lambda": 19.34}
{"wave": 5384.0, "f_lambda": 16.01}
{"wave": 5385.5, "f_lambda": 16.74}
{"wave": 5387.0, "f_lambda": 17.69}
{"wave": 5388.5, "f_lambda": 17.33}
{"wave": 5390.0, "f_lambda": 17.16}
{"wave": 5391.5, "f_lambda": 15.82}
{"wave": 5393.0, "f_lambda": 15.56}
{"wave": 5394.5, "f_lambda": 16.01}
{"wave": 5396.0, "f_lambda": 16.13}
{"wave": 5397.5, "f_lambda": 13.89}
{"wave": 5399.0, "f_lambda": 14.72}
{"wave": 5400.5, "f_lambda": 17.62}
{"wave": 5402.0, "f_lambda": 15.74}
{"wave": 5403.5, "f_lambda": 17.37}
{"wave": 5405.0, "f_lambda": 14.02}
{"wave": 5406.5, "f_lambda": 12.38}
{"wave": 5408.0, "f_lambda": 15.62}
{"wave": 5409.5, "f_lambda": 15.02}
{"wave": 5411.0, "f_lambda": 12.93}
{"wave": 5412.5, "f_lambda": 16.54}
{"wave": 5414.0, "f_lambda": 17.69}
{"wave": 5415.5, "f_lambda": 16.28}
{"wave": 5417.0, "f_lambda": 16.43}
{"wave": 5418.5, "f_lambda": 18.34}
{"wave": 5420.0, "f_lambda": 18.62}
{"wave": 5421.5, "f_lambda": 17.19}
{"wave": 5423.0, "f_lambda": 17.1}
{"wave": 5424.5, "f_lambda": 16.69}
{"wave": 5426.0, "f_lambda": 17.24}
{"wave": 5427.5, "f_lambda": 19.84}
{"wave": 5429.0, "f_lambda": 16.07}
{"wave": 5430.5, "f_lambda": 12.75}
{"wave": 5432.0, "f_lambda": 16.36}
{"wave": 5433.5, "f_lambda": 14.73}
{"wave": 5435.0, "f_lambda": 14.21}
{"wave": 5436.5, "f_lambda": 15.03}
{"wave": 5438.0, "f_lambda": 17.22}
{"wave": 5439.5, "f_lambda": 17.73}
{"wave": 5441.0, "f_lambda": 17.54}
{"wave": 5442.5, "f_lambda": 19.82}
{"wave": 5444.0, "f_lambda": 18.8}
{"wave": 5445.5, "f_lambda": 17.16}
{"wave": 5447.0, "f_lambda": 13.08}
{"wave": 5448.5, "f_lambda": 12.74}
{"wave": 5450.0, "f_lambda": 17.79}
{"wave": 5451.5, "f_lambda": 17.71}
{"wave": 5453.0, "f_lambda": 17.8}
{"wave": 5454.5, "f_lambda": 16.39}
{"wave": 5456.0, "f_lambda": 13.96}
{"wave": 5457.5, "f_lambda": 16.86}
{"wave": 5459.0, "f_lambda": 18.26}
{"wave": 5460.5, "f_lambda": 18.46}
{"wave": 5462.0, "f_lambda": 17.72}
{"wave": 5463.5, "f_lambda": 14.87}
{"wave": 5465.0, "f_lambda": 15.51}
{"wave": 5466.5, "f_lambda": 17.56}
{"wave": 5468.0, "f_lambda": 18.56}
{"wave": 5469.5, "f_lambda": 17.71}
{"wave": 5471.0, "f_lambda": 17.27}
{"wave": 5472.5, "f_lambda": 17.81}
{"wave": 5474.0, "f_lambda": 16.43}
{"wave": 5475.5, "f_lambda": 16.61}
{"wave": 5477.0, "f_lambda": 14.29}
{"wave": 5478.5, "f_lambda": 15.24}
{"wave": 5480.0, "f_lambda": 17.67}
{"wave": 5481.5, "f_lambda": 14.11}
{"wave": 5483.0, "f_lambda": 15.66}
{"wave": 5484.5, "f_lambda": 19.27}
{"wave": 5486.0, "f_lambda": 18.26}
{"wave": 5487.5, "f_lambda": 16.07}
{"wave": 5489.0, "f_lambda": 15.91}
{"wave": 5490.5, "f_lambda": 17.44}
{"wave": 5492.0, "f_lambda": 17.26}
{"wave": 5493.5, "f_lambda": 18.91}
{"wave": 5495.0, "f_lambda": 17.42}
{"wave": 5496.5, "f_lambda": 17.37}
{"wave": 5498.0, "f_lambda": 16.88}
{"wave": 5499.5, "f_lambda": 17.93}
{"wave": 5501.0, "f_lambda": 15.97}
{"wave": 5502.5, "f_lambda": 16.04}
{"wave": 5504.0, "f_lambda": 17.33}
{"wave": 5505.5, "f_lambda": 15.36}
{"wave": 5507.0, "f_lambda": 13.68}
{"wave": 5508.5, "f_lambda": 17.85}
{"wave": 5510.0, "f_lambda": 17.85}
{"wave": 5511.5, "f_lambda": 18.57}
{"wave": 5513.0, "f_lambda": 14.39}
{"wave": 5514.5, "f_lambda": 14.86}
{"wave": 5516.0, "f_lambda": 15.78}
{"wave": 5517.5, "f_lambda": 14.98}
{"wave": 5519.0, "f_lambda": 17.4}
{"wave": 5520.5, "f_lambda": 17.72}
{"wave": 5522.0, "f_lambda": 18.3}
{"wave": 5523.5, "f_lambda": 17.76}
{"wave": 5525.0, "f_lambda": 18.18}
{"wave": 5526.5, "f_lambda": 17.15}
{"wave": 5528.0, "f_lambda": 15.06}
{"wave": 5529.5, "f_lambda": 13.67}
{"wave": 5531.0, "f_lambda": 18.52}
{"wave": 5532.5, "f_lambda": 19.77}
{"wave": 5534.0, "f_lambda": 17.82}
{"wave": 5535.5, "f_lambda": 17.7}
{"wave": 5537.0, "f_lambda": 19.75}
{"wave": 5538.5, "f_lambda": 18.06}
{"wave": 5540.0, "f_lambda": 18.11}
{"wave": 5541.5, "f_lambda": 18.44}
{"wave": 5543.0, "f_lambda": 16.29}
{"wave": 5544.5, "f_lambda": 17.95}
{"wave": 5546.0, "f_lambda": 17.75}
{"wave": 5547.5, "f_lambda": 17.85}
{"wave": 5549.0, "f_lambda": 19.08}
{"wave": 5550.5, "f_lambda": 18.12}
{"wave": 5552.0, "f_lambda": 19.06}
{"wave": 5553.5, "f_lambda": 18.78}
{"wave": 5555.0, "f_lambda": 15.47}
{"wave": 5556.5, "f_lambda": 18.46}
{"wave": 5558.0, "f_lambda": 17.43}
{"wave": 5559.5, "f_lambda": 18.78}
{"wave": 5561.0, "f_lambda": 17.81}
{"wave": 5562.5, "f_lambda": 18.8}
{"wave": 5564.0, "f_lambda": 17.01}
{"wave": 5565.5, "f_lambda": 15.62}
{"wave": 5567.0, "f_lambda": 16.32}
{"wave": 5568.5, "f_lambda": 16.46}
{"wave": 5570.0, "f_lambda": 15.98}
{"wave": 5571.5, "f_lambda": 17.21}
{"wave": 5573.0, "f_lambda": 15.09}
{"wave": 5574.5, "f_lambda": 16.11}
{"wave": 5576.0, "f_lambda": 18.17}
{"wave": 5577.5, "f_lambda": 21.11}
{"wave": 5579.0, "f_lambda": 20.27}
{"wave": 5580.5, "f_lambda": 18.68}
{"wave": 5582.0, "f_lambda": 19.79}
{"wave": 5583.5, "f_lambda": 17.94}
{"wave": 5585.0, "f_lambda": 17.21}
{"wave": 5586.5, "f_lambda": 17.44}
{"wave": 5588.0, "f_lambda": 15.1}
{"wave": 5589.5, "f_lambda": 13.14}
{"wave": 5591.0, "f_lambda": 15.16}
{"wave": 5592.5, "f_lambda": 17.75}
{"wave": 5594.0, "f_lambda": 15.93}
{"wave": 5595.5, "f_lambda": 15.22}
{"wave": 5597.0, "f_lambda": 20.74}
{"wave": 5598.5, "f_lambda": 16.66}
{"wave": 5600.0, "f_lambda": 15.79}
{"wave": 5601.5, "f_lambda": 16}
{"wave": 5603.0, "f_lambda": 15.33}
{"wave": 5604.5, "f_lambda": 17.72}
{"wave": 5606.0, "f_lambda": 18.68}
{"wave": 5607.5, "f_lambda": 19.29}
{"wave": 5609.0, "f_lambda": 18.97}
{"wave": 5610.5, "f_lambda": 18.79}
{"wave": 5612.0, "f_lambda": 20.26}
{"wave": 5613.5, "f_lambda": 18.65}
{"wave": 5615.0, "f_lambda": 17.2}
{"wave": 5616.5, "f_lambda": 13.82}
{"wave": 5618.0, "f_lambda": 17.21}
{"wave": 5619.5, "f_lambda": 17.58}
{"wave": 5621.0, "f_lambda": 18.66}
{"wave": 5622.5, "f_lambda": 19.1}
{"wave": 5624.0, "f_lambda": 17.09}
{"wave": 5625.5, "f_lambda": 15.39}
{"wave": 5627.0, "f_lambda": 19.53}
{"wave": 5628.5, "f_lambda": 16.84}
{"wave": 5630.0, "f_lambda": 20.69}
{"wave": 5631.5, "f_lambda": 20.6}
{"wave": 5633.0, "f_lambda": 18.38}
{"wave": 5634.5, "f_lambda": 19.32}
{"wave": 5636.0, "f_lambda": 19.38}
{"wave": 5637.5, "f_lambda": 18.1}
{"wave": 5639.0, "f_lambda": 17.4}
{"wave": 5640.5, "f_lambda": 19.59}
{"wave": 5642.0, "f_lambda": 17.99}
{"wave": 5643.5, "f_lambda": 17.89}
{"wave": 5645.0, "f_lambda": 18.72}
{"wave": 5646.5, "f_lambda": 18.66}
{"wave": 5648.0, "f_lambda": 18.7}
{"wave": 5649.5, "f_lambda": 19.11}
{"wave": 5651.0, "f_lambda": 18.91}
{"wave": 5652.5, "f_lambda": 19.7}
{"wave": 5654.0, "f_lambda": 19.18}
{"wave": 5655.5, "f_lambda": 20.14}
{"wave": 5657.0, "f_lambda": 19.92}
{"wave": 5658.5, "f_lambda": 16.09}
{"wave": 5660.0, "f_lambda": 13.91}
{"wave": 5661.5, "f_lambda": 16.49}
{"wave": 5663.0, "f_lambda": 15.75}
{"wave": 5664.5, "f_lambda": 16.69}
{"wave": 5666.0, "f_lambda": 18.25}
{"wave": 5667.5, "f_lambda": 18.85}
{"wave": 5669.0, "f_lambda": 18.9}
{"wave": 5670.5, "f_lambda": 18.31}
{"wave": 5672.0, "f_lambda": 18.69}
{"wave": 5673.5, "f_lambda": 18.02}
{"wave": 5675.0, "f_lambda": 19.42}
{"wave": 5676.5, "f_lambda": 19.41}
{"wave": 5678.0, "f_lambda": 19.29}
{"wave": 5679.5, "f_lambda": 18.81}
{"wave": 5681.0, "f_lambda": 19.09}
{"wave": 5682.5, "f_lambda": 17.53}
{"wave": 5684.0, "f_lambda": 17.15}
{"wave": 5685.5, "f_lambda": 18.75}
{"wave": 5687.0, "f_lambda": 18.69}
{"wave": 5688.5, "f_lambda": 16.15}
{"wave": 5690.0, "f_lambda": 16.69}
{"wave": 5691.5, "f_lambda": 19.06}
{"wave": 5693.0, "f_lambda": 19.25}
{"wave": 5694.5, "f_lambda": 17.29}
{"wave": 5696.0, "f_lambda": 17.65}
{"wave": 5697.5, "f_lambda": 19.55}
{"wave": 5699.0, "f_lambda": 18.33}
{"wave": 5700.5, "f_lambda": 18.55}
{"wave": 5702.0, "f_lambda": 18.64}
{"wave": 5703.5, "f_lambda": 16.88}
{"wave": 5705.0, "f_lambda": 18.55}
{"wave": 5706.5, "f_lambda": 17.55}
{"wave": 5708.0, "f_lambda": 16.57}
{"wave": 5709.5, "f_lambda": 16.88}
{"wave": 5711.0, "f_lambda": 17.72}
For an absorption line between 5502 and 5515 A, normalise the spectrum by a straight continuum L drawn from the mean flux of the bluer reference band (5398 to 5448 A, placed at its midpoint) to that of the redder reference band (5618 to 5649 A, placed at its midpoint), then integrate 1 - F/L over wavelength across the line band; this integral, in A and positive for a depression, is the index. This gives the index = 0.7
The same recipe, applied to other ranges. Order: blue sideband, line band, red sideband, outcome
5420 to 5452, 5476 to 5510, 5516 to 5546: 0.9 A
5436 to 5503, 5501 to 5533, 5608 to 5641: 1.2 A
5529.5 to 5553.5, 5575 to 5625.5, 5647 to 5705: 1.8 A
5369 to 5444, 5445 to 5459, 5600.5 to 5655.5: 0.5 A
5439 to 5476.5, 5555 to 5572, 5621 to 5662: 0.6 A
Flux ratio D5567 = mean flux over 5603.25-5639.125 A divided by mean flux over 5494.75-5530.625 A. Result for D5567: 1.1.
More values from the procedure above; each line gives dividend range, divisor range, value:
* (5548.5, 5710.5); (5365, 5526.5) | 1.08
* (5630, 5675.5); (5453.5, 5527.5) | 1.10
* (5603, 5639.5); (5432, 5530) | 1.09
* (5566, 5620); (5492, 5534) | 1.03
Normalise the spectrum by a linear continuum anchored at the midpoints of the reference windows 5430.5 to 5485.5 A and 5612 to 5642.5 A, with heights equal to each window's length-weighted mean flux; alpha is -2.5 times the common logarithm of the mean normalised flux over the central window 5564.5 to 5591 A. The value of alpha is 0.04 mag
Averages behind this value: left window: 16.6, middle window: 17.1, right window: 18.2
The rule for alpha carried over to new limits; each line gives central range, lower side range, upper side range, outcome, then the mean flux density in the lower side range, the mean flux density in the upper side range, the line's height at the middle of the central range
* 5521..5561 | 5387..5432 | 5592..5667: -0.036 mag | 16.2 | 18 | 17.2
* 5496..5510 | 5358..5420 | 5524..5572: 0.043 mag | 16.3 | 17.6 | 17.2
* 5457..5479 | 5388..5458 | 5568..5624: -0.023 mag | 16.2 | 17.4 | 16.5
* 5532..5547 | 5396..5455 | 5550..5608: -0.067 mag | 16.3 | 17.3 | 17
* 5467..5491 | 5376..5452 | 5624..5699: 0.011 mag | 16.5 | 18.3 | 16.9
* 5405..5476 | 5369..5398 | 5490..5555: 0.007 mag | 16.2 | 17.3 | 16.6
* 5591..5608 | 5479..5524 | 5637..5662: 0.044 mag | 16.8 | 18.3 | 17.8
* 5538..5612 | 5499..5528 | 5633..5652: 0.005 mag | 16.6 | 18.7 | 17.6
